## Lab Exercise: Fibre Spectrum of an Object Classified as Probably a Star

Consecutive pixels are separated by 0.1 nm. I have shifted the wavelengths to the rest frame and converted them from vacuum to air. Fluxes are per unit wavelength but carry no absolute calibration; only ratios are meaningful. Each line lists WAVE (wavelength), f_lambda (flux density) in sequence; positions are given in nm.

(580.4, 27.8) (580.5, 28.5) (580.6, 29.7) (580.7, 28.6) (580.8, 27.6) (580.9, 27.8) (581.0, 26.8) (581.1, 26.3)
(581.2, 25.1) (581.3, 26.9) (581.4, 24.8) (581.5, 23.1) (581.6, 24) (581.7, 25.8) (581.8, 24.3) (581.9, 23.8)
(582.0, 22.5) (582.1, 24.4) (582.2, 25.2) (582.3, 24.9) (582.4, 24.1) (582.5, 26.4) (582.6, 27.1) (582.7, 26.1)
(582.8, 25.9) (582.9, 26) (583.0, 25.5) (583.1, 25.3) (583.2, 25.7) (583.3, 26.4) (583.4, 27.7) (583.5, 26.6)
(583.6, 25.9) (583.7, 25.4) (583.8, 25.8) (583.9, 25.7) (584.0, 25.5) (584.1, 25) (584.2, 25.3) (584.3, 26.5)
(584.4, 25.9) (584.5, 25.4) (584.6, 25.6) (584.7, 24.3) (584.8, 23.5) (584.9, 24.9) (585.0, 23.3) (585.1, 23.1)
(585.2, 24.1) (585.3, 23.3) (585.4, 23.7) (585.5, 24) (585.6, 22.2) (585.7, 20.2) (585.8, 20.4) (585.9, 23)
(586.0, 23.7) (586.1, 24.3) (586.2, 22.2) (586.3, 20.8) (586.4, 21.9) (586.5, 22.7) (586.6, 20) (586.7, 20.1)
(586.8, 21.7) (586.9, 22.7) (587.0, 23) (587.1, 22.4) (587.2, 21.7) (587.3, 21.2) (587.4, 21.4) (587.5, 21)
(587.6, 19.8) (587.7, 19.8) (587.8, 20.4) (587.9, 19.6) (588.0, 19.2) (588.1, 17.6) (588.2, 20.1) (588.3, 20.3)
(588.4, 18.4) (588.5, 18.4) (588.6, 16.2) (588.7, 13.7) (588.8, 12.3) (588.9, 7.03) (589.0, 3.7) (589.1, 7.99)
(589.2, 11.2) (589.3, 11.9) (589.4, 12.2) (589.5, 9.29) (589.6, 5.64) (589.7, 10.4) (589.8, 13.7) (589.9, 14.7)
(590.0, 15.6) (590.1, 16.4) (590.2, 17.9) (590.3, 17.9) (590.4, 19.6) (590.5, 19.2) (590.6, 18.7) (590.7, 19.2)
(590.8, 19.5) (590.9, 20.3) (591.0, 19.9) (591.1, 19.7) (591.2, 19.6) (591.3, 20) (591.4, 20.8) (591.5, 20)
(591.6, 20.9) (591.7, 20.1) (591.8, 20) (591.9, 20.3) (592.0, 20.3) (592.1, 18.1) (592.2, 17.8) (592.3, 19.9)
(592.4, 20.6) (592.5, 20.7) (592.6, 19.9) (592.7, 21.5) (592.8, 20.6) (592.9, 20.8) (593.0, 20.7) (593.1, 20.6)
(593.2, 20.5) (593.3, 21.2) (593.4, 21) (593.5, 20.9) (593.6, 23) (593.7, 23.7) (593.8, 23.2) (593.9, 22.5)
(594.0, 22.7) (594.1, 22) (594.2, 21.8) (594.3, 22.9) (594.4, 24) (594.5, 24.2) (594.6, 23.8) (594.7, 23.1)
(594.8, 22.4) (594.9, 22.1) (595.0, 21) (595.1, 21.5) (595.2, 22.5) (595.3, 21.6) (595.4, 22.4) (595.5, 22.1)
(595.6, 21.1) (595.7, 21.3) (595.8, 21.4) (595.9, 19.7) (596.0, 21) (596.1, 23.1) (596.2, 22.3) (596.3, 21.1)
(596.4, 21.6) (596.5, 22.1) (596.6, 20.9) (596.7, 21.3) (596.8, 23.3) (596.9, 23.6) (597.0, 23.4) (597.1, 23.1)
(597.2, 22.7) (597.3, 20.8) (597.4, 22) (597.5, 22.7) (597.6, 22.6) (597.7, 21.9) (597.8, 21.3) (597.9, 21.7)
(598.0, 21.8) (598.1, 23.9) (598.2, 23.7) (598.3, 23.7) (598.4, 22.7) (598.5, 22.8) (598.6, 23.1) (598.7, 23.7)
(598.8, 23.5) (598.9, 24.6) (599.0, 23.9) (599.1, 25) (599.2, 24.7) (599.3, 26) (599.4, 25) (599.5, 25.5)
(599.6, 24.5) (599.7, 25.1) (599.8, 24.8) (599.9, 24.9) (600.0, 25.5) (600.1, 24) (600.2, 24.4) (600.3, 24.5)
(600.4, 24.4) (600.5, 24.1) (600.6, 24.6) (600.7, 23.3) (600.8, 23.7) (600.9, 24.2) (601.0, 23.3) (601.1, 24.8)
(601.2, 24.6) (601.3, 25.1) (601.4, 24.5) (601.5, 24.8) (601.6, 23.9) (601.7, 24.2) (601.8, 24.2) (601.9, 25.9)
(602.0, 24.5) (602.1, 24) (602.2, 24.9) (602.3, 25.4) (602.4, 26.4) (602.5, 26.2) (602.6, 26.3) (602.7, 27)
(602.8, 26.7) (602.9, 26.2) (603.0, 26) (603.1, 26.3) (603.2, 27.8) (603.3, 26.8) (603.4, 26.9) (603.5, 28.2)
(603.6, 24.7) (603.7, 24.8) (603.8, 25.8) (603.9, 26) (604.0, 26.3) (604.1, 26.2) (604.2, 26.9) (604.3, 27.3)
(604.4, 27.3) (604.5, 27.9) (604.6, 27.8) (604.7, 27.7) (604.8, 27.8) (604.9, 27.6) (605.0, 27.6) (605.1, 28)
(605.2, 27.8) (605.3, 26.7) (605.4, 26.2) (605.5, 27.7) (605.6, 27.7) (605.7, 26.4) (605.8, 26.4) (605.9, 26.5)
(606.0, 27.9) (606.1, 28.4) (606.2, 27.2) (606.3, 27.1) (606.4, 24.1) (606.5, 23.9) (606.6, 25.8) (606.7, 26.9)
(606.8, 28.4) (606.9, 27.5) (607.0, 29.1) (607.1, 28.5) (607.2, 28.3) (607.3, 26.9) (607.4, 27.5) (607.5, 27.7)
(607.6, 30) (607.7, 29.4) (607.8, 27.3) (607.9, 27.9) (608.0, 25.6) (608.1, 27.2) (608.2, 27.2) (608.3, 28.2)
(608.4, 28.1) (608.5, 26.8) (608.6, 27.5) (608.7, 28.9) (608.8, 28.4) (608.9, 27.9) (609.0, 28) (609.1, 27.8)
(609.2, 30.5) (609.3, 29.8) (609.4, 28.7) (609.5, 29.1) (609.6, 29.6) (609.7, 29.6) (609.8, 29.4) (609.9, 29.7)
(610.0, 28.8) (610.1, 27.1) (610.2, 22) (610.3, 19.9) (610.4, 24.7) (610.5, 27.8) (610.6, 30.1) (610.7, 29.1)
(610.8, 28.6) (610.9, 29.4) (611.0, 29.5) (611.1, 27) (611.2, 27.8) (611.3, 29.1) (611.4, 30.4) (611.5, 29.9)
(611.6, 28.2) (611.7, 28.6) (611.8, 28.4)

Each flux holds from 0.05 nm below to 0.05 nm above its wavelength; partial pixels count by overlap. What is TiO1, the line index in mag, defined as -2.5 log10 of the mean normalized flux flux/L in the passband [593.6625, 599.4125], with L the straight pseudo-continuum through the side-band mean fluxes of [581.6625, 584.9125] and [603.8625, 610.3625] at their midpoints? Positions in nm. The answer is 0.174 mag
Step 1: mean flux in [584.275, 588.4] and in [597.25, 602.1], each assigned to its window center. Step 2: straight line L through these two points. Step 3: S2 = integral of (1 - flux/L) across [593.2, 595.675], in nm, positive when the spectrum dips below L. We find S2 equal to 0.10 nm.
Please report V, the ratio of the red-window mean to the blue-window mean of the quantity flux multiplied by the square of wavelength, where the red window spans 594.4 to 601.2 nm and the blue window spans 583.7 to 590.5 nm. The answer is 1.2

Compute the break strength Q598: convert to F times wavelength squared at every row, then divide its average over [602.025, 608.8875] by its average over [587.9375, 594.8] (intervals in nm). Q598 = 1.53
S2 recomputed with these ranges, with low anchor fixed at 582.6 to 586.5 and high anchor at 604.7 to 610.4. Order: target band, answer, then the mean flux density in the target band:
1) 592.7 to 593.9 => 0.193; 21.5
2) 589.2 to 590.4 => 0.561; 13.4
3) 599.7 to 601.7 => 0.166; 24.4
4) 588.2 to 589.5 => 0.629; 12.9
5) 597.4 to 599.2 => 0.218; 23.1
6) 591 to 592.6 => 0.347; 19.9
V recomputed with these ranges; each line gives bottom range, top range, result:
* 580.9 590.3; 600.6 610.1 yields 1.35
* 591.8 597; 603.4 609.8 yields 1.33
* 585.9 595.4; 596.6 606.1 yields 1.34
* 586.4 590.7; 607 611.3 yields 1.77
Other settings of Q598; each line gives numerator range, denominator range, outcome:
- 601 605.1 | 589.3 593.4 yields 1.48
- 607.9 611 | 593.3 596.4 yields 1.32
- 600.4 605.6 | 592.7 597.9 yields 1.21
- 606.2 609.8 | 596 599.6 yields 1.25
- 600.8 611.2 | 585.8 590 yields 1.64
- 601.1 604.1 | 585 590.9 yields 1.47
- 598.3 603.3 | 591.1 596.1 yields 1.19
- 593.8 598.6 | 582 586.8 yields 0.95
